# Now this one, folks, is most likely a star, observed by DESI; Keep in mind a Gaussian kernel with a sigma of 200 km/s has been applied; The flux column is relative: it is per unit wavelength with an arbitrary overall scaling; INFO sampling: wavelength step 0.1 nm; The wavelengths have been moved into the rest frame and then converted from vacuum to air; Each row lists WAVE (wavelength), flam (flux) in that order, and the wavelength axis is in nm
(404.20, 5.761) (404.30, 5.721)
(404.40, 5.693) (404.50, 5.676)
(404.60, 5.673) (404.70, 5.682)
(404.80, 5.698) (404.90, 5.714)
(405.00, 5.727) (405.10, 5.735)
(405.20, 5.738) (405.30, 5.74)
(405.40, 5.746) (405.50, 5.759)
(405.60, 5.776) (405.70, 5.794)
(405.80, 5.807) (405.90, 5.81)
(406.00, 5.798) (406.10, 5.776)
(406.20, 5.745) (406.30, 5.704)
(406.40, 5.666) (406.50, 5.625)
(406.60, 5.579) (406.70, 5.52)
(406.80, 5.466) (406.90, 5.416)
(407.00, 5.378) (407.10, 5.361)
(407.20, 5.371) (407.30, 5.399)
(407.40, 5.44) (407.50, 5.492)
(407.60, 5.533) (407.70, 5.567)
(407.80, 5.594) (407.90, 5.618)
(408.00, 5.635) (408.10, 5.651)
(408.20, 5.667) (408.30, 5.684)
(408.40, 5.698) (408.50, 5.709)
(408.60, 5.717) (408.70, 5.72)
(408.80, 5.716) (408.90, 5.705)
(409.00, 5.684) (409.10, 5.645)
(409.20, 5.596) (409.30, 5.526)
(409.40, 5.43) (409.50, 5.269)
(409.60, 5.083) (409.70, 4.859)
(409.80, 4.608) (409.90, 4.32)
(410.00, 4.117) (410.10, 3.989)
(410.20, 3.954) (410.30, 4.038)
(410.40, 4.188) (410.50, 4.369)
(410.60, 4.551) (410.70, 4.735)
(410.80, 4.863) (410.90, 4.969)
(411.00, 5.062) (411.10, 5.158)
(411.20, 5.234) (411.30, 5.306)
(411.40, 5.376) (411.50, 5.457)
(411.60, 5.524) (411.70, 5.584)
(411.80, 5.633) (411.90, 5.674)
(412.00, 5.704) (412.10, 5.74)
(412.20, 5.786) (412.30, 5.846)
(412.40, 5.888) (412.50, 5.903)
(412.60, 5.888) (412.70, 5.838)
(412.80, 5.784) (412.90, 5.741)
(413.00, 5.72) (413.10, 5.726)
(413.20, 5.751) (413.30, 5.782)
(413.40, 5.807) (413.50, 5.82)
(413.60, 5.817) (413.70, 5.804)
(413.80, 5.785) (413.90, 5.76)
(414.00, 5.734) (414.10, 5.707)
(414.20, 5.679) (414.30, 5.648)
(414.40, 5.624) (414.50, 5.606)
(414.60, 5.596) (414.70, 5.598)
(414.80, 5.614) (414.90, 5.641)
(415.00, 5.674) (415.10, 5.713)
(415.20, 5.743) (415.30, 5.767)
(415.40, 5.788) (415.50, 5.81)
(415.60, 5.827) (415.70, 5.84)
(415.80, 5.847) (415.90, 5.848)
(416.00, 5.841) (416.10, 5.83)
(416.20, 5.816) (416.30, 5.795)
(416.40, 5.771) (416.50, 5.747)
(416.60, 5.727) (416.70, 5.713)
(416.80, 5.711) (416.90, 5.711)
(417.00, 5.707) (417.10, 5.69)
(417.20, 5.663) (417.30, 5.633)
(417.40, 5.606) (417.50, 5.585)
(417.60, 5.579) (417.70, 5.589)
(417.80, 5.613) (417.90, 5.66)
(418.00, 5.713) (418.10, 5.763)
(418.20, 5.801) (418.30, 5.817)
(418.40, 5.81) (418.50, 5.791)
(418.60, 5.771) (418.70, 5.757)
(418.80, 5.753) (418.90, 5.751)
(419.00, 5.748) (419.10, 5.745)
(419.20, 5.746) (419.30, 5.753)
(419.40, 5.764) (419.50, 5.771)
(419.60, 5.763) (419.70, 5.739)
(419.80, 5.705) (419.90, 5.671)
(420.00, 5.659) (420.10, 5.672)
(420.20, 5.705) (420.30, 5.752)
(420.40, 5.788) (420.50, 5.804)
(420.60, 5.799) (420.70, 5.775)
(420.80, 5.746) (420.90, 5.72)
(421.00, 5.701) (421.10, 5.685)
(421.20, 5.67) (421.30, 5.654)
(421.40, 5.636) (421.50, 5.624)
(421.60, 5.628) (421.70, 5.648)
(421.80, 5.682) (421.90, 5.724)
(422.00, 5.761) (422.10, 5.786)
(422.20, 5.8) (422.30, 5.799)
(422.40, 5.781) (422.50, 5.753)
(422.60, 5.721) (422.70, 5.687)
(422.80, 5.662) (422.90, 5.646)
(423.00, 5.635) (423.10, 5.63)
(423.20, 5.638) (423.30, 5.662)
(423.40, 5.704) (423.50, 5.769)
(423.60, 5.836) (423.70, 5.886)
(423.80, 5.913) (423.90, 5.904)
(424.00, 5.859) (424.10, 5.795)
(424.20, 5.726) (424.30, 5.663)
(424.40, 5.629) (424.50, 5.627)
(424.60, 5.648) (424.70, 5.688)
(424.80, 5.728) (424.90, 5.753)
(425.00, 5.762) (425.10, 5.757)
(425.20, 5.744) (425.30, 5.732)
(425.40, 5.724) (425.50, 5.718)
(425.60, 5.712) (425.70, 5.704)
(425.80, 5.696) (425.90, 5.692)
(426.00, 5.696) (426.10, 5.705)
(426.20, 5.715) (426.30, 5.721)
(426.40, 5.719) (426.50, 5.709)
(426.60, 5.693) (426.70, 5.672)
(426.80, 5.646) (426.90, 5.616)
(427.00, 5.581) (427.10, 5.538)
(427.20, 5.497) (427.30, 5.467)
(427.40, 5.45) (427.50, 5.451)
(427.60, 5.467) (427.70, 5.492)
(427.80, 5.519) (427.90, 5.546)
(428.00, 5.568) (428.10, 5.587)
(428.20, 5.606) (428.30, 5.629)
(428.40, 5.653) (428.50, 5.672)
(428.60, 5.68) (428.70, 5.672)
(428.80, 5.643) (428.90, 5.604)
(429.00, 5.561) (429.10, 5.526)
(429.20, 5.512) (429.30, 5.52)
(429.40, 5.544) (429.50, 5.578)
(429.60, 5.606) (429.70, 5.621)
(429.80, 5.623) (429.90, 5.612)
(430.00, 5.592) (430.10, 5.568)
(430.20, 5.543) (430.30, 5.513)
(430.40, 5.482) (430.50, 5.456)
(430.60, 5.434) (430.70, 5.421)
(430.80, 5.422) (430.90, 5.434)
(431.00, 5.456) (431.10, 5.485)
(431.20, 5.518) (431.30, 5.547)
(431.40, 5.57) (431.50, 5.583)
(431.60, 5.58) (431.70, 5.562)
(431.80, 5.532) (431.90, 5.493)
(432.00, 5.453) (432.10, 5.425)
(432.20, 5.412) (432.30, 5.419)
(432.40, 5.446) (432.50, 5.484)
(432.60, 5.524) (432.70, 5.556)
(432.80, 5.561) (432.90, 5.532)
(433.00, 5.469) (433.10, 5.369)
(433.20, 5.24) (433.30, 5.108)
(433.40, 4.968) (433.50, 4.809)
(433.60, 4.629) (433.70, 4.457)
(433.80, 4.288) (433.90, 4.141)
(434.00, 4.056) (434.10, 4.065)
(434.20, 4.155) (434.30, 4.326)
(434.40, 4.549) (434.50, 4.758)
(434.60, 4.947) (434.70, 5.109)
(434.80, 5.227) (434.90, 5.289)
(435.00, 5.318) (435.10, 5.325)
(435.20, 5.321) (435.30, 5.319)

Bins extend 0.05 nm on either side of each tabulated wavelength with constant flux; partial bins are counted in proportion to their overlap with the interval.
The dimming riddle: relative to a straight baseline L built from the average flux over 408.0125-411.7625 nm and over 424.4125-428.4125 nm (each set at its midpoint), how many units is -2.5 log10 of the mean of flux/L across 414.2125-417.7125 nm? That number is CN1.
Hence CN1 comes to -0.08 mag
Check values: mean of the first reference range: 5.14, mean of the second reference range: 5.64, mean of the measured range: 5.71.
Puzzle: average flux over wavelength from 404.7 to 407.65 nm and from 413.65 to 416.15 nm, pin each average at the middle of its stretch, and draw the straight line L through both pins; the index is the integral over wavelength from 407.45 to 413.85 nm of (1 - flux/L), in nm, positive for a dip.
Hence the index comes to 0.34 nm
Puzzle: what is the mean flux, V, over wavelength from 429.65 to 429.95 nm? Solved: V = 5.62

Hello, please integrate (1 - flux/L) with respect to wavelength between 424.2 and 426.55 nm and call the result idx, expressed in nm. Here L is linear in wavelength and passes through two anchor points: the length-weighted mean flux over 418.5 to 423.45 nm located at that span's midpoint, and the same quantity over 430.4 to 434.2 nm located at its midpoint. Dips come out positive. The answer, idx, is -0.08 nm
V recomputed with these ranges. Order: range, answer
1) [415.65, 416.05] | 5.84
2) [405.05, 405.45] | 5.74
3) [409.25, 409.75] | 5.23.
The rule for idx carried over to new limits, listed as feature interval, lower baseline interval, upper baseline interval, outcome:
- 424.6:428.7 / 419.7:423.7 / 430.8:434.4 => -0.14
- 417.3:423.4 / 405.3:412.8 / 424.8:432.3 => -0.23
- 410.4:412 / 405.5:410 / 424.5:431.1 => 0.11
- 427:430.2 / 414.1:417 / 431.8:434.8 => -0.23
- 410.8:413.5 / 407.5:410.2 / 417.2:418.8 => -0.07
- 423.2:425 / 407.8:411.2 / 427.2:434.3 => -0.16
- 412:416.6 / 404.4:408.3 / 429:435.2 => -0.20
